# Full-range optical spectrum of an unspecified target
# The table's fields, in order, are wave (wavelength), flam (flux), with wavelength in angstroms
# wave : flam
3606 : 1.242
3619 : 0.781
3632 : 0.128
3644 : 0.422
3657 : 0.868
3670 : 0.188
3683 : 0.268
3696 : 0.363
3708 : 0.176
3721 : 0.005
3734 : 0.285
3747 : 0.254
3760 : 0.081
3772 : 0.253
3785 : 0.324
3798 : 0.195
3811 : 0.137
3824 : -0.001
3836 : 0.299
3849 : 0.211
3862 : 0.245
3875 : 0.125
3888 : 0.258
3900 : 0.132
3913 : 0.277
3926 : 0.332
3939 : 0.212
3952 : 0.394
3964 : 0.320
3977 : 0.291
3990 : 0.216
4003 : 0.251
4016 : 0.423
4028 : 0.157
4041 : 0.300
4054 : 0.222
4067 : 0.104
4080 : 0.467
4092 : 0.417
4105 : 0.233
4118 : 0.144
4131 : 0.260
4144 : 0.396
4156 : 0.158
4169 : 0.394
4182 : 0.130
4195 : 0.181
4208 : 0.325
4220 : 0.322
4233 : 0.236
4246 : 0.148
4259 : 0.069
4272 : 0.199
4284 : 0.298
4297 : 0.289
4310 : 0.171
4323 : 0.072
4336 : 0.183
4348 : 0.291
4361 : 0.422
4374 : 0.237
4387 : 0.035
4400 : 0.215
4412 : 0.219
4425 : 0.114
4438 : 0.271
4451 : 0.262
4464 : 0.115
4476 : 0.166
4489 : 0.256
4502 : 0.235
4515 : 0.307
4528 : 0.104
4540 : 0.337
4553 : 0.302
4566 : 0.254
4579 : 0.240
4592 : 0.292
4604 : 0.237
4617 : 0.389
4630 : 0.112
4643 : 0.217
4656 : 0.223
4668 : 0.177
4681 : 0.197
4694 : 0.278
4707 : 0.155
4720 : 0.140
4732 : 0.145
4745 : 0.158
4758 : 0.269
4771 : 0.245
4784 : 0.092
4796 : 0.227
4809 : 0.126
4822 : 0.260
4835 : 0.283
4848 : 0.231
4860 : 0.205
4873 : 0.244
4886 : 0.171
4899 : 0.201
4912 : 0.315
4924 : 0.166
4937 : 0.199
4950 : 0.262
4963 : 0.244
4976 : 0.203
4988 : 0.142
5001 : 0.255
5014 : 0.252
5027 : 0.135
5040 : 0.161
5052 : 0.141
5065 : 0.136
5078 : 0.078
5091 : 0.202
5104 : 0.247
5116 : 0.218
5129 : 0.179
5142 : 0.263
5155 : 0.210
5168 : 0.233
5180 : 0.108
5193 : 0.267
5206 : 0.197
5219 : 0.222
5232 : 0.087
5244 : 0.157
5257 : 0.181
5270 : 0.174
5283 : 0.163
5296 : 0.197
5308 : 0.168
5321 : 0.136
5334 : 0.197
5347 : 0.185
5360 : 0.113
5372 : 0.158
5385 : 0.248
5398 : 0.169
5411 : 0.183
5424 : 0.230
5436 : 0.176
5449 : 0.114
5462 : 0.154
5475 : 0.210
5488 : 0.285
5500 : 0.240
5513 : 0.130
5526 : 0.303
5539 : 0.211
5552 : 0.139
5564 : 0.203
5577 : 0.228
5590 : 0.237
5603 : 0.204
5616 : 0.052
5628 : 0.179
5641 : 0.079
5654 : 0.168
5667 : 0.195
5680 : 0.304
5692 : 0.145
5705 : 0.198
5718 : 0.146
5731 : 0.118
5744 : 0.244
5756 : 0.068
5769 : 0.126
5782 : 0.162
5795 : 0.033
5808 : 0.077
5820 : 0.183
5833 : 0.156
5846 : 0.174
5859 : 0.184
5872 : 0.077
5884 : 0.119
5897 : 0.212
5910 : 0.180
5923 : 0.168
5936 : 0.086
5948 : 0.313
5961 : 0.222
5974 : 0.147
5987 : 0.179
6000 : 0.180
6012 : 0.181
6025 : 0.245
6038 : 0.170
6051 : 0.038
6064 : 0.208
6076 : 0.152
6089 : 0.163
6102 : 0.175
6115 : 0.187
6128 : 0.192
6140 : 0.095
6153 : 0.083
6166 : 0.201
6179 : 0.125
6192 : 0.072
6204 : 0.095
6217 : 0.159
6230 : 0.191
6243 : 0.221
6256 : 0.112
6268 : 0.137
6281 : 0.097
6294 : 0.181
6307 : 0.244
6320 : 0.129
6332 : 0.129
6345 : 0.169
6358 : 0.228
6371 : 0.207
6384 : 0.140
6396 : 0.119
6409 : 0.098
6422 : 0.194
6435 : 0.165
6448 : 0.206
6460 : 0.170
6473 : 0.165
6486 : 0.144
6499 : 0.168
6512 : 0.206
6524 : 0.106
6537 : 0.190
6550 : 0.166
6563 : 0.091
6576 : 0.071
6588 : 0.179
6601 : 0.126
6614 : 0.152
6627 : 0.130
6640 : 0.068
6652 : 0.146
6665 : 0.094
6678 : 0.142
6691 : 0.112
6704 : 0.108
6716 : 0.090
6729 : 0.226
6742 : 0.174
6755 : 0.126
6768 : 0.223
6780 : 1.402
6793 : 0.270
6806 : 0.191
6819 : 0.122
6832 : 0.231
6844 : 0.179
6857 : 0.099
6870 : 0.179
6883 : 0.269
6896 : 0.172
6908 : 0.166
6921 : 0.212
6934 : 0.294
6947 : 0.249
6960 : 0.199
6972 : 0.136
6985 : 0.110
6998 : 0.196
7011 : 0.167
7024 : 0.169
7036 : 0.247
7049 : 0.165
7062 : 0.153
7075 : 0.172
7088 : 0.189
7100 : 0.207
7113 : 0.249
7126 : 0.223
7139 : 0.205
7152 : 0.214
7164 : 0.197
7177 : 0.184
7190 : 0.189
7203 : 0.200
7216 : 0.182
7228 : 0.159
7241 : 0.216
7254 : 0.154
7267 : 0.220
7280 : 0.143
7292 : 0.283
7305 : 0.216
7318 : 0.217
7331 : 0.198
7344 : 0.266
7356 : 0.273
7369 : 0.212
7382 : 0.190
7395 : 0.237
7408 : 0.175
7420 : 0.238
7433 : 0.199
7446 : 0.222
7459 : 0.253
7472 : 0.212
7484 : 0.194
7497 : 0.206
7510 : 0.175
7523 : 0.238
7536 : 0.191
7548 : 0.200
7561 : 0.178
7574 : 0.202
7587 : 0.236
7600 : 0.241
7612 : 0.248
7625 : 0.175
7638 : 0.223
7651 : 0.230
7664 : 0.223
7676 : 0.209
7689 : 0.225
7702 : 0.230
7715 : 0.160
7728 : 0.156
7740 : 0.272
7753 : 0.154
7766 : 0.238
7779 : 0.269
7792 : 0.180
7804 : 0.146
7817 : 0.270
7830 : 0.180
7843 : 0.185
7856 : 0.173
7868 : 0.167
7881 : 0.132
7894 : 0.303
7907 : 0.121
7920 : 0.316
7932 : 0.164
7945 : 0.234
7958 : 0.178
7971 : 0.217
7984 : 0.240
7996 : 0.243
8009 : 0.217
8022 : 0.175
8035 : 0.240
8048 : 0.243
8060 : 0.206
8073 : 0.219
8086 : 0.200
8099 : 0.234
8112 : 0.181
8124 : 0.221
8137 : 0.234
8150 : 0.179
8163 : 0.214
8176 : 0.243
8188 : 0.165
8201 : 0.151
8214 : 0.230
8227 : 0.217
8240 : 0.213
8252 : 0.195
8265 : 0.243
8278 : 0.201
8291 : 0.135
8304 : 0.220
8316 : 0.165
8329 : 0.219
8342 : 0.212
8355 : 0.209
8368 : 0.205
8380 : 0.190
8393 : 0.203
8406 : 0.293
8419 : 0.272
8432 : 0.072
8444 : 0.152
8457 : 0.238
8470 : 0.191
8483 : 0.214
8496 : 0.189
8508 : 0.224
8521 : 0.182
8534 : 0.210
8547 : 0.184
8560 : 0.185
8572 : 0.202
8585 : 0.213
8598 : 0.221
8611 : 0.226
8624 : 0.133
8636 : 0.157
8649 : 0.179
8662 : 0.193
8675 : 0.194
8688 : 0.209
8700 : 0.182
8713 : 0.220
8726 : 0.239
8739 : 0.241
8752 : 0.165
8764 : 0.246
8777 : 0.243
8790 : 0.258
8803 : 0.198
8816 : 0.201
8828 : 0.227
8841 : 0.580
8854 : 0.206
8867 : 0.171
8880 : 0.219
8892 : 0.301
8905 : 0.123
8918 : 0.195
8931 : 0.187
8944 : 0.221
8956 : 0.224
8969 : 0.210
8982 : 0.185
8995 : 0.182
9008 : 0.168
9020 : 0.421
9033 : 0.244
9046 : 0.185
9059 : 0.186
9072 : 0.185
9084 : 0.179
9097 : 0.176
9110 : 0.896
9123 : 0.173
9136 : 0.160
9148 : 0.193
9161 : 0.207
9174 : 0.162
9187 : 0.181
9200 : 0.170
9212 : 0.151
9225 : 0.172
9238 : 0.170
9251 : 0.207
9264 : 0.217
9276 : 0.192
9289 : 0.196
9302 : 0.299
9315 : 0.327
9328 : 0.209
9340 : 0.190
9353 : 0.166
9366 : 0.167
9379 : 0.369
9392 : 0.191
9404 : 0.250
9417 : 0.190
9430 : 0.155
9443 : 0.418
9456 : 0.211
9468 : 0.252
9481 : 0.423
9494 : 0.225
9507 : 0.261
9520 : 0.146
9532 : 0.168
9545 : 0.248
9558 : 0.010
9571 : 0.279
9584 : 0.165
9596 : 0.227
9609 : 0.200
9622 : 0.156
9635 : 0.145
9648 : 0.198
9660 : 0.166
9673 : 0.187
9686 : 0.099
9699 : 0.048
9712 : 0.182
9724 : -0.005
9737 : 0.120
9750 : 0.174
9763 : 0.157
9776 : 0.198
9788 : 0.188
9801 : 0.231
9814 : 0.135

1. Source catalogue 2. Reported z 0.819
